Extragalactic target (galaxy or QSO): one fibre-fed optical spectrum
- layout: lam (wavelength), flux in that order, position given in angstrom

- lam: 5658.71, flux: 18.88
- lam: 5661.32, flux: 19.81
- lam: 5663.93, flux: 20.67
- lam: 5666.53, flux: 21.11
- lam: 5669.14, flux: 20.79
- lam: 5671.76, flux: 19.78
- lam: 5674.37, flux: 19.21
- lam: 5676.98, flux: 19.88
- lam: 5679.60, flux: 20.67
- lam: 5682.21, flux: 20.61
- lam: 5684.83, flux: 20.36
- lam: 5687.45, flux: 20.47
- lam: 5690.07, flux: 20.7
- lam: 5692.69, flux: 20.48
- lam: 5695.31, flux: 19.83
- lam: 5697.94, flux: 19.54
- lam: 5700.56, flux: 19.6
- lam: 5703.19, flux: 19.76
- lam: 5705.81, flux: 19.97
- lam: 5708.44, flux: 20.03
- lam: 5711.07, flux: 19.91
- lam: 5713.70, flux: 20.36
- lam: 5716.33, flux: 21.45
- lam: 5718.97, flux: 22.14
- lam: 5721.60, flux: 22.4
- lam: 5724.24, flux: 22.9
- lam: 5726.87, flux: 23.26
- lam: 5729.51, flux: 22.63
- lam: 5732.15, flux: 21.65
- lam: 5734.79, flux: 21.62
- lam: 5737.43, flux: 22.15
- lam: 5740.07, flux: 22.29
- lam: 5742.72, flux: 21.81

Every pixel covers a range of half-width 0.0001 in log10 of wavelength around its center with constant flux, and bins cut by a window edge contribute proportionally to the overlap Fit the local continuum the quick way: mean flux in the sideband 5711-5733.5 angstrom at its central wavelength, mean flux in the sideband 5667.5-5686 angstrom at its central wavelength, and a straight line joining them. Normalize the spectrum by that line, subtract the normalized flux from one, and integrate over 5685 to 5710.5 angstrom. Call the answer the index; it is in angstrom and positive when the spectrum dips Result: 1.2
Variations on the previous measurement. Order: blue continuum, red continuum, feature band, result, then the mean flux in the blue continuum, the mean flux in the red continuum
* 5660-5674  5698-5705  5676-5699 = -0.4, 20.3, 19.7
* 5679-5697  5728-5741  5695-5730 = 0.5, 20.4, 22.1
